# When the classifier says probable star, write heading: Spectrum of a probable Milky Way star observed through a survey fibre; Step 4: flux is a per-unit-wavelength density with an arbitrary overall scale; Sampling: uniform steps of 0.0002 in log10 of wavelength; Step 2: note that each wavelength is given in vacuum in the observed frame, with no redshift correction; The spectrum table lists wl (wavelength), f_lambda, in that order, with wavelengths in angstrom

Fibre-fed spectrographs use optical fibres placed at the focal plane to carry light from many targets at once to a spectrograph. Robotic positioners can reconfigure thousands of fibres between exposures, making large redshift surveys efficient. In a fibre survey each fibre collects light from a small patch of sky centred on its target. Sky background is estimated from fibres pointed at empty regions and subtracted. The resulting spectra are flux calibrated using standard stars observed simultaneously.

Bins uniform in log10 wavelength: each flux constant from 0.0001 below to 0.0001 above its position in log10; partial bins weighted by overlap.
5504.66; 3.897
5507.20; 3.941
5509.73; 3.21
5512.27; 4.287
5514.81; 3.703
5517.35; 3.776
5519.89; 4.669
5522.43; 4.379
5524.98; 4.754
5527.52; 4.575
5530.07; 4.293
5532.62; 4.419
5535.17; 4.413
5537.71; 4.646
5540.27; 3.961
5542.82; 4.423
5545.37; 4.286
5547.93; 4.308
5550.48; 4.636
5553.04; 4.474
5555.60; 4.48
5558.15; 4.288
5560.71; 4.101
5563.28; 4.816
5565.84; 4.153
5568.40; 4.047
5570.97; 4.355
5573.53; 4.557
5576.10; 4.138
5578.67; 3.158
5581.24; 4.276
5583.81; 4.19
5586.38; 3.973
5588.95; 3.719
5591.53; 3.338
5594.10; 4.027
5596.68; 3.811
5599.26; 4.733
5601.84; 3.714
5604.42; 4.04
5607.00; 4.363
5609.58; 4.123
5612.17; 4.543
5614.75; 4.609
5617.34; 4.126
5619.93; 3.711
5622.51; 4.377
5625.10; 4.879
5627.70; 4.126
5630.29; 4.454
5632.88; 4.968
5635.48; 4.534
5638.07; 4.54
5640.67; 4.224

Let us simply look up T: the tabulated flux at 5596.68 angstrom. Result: 3.811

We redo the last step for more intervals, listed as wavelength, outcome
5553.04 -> 4.474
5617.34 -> 4.126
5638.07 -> 4.54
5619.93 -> 3.711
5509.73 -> 3.21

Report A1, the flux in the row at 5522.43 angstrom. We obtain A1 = 4.379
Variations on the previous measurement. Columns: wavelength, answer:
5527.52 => 4.575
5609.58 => 4.123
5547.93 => 4.308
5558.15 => 4.288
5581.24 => 4.276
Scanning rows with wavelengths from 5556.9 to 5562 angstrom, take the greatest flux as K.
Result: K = 4.288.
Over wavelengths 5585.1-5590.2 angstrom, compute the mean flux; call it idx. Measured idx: 3.85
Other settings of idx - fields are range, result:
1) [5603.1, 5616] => 4.33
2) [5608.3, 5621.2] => 4.22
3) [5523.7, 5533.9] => 4.51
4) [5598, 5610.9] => 4.19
